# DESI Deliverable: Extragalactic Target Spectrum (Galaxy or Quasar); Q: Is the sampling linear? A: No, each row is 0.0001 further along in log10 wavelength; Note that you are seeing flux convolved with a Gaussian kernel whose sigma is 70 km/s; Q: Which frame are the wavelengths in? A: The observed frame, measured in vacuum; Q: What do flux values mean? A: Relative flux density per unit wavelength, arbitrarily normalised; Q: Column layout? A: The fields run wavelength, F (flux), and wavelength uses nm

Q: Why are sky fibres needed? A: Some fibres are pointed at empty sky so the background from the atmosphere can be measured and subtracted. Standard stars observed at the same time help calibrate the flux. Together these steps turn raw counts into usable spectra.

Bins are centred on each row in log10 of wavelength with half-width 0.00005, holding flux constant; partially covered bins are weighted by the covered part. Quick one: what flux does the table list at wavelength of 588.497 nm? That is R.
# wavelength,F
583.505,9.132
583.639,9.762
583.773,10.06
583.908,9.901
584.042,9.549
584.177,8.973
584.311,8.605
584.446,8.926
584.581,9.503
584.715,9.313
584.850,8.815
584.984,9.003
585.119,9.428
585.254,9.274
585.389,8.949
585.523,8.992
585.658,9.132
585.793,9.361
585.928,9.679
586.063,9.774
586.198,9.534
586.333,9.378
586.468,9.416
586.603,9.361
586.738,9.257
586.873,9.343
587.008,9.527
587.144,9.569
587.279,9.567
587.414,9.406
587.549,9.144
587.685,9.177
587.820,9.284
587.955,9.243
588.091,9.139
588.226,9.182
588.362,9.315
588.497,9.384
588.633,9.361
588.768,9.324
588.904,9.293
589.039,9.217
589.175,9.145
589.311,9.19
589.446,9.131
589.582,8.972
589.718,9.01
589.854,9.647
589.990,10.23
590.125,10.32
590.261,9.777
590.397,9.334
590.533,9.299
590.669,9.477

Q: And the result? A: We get 9.384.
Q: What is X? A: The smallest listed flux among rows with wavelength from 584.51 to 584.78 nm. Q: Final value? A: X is 9.313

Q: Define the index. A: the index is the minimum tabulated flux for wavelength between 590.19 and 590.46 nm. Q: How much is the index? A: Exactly 9.334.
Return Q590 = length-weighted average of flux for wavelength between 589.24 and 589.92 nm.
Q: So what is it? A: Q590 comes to 9.18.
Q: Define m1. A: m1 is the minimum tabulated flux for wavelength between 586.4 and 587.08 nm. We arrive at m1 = 9.257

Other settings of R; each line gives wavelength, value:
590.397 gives 9.334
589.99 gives 10.23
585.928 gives 9.679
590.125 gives 10.32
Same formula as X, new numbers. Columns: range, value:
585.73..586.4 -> 9.361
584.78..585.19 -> 8.815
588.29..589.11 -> 9.217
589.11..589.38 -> 9.145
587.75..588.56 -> 9.139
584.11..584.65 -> 8.605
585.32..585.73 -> 8.949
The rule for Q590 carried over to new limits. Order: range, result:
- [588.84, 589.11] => 9.26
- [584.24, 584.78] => 9.09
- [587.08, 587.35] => 9.58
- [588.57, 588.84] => 9.35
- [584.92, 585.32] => 9.22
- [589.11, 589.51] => 9.16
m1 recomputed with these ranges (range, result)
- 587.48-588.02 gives 9.144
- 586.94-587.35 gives 9.527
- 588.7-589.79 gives 8.972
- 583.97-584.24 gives 8.973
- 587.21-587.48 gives 9.406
